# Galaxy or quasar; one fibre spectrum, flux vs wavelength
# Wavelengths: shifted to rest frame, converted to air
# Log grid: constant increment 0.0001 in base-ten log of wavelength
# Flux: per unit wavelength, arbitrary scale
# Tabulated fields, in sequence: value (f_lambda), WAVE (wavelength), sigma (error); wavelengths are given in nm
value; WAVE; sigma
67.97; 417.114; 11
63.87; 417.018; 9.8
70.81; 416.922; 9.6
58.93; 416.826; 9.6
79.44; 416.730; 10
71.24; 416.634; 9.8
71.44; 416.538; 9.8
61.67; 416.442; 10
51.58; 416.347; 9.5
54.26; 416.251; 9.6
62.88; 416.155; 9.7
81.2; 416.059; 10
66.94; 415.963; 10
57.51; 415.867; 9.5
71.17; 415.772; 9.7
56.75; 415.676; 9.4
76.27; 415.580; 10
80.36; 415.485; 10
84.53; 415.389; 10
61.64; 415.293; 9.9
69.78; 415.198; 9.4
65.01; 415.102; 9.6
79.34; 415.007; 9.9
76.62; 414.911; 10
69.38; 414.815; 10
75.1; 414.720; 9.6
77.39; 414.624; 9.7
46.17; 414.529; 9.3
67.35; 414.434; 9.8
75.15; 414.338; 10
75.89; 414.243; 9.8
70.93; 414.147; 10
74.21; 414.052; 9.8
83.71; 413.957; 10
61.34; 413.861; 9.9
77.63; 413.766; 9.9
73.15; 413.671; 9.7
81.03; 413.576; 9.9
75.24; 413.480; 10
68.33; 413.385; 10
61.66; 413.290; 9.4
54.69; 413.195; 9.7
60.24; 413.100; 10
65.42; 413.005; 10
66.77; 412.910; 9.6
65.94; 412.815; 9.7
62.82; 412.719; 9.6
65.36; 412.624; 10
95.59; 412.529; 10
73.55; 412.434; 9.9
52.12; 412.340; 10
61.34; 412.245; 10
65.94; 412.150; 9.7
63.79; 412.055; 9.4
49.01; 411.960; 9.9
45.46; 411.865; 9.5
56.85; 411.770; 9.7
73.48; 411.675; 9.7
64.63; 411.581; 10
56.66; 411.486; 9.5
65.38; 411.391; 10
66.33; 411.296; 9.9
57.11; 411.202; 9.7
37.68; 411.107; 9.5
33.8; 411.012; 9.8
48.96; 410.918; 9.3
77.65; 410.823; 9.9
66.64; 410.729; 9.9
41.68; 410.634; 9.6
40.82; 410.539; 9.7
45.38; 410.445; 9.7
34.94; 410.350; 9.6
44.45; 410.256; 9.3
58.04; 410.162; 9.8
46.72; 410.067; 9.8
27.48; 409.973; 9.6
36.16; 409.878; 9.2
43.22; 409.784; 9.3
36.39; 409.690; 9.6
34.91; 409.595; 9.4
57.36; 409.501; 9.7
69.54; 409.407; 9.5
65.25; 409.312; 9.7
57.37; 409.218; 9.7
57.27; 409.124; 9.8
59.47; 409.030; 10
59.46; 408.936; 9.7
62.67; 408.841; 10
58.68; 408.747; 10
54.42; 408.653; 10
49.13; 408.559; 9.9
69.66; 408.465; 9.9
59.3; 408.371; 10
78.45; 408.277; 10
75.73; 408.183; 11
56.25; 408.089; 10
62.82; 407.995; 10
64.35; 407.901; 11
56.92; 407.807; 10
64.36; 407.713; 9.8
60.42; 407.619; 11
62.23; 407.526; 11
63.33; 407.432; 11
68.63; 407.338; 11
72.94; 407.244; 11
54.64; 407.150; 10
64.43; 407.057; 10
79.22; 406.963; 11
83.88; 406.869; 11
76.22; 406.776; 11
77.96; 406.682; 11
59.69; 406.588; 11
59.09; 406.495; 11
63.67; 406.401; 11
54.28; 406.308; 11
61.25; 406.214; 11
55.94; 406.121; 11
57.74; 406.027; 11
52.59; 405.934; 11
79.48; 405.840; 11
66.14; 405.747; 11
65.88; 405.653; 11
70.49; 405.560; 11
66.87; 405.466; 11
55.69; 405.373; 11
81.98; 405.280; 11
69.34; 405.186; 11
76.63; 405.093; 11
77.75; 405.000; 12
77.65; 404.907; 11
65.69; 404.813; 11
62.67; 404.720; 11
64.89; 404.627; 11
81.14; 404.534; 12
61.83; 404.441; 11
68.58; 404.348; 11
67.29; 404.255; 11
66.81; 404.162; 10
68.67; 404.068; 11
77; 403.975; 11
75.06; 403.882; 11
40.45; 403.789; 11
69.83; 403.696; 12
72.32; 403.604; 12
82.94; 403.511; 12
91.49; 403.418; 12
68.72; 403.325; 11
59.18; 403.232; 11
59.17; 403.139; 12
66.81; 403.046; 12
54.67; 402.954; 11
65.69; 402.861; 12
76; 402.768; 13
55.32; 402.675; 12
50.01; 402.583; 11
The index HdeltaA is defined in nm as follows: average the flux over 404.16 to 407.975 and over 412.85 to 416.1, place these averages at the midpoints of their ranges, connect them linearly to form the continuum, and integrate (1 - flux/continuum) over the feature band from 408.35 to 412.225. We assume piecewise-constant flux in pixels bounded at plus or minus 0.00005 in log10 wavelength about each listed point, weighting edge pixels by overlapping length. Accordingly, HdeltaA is 0.84 nm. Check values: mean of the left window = 66.8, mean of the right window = 70.2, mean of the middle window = 53.6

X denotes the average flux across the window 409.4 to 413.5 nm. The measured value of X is 56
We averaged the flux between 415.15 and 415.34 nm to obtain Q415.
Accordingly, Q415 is 65.9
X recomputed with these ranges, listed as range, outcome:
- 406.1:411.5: 57.9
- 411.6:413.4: 63.6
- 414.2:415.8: 71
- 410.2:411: 49.5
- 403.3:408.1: 67.5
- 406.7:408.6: 66.4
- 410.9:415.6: 66.4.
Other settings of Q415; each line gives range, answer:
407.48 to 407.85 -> 61.1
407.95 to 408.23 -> 64.9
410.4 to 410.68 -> 42.6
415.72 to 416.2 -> 67.9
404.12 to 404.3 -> 67.1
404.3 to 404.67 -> 69.2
